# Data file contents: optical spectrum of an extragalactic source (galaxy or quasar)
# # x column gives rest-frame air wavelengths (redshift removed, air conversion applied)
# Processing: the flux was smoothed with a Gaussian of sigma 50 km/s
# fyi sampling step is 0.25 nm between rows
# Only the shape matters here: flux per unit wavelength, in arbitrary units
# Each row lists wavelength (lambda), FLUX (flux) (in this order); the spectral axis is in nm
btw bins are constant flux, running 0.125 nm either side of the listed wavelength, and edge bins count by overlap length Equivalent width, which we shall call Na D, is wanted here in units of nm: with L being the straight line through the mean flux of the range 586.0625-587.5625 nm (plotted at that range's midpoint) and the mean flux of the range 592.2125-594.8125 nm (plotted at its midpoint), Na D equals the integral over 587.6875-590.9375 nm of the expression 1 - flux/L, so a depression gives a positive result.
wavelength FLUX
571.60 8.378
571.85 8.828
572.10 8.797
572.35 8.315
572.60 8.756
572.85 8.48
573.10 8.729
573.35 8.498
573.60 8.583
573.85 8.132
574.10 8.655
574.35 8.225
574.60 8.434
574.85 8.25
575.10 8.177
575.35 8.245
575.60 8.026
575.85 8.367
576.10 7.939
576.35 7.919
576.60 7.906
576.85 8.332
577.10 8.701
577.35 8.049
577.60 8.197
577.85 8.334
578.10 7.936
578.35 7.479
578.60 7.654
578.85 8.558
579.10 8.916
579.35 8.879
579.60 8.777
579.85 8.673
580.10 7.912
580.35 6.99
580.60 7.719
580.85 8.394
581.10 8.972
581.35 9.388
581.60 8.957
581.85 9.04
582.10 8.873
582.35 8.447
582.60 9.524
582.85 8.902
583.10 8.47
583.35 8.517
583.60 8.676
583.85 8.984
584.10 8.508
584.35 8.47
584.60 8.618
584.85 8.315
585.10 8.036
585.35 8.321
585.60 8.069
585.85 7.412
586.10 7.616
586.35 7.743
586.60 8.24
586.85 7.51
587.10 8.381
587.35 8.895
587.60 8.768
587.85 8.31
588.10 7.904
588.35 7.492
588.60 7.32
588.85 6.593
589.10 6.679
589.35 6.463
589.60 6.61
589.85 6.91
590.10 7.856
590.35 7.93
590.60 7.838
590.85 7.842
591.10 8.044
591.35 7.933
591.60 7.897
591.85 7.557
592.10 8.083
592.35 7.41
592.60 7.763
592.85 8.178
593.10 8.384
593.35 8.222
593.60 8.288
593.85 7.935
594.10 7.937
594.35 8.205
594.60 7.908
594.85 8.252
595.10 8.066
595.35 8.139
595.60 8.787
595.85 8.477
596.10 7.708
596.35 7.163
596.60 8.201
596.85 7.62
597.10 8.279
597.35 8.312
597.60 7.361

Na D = 0.29 nm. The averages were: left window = 8.13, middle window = 7.38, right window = 8.03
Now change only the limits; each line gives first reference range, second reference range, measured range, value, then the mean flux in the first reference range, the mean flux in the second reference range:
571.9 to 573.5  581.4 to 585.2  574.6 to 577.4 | 0.15 nm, 8.61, 8.71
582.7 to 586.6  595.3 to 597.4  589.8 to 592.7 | 0.14 nm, 8.32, 8.07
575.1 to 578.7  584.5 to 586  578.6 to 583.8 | -0.33 nm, 8.08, 8.11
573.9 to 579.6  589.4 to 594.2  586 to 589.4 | 0.08 nm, 8.25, 7.8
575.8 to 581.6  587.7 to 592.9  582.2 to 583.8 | -0.15 nm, 8.27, 7.55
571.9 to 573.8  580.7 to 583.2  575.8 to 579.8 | 0.23 nm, 8.59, 8.89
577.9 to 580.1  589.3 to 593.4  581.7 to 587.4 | -0.25 nm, 8.33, 7.71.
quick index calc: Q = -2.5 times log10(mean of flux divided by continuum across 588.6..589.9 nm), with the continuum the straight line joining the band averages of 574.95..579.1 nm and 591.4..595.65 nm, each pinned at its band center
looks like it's 0.202 mag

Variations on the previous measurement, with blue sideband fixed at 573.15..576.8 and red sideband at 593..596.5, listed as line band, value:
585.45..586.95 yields 0.053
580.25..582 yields -0.041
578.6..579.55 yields -0.053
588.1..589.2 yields 0.145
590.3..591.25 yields 0.030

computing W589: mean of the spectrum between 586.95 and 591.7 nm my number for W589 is 7.66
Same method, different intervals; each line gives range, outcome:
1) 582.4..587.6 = 8.37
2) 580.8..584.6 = 8.81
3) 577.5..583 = 8.48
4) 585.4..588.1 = 8.09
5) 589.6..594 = 7.85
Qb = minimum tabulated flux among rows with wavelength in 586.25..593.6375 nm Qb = 6.463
